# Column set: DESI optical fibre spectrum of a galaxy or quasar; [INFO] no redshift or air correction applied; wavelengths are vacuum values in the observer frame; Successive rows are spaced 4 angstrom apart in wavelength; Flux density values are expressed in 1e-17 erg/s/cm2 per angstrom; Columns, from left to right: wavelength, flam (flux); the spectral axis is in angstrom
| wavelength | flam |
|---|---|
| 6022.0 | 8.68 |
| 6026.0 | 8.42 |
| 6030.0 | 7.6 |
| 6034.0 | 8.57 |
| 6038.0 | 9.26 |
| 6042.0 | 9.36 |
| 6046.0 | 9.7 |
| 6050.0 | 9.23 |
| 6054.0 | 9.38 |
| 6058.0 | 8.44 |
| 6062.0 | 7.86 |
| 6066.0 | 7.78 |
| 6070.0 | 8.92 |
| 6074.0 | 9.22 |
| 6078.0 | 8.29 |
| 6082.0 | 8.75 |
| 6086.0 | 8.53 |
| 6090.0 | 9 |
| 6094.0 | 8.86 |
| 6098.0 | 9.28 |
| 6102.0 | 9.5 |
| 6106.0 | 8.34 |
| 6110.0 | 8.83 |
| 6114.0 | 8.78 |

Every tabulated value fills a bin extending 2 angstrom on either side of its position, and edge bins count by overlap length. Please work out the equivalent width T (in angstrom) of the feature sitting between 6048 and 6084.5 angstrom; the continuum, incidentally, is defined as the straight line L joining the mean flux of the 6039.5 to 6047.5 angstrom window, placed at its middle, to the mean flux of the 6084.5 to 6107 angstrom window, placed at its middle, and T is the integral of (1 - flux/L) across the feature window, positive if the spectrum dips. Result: 2.4 angstrom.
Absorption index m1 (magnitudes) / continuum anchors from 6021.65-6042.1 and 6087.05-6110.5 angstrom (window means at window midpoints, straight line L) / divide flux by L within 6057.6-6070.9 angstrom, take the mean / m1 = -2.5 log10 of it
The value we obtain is 0.08 mag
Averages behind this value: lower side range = 8.58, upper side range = 8.96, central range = 8.17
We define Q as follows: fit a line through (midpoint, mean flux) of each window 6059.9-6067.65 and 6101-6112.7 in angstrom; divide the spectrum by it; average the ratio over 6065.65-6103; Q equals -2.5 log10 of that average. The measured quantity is -0.07 mag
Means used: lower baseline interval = 7.83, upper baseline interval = 8.83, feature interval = 8.84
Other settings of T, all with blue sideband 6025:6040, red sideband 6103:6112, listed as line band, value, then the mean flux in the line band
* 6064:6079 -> 0.0 angstrom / 8.57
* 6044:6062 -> -1.1 angstrom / 9.04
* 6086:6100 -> -0.5 angstrom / 8.97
